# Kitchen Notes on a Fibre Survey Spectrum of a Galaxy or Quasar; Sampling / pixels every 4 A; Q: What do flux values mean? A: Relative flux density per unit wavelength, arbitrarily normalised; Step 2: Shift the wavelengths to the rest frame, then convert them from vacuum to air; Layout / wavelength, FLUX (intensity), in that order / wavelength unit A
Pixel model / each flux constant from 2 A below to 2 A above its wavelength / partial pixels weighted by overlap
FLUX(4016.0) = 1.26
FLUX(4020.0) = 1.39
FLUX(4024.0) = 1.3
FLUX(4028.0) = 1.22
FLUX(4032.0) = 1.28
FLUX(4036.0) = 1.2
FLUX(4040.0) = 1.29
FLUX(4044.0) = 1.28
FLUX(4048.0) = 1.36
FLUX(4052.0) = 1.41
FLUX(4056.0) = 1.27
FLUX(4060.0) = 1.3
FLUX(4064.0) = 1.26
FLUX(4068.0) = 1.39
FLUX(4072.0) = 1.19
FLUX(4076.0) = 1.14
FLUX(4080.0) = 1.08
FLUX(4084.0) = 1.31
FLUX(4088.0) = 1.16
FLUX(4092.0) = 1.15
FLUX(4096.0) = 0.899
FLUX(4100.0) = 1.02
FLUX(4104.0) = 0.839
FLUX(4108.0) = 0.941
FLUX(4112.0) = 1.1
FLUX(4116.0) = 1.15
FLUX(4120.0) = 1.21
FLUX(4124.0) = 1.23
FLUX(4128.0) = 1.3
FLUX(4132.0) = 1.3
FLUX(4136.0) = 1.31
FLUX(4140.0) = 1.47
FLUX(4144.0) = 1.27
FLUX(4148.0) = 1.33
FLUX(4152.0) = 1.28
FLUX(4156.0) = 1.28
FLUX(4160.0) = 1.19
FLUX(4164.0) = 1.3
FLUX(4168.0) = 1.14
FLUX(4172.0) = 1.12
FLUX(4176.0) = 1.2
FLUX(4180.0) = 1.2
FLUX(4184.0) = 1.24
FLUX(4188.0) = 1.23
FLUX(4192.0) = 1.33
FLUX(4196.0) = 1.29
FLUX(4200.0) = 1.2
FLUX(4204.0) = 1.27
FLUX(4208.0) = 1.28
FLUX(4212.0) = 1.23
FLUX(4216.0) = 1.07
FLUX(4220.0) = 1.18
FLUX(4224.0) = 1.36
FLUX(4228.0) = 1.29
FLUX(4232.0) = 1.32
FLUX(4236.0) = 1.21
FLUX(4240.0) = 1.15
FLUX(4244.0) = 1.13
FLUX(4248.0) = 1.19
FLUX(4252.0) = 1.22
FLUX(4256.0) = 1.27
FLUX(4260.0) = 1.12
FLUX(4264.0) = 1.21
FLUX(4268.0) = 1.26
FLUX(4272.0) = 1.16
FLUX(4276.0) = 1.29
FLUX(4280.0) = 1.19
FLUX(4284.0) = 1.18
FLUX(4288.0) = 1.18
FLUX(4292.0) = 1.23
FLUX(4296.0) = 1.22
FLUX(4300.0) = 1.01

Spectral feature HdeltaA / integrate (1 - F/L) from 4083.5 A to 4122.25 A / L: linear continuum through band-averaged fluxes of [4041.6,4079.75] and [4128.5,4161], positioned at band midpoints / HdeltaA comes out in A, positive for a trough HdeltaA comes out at 6.7 A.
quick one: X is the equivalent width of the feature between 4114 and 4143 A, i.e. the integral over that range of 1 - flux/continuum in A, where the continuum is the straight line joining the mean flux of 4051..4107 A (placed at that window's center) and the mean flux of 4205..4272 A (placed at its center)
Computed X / -2.5 A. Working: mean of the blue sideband 1.16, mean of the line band 1.28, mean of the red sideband 1.22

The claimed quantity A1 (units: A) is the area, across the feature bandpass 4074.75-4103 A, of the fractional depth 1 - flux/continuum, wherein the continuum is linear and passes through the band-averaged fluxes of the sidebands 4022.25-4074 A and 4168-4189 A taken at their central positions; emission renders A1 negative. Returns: 3.6 A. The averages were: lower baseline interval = 1.29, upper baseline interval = 1.19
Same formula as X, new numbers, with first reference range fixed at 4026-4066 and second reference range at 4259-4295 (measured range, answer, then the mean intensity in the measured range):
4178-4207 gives -0.41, 1.25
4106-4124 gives 2.11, 1.11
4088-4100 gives 2.11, 1.05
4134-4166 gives -1.37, 1.3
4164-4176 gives 0.70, 1.17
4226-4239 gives -0.46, 1.26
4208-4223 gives 0.46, 1.19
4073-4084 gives 1.05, 1.15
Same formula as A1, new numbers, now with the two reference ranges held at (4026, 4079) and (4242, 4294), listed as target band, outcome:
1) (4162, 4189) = 0.6 A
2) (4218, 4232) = -0.8 A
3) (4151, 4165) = -0.2 A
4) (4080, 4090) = 0.5 A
